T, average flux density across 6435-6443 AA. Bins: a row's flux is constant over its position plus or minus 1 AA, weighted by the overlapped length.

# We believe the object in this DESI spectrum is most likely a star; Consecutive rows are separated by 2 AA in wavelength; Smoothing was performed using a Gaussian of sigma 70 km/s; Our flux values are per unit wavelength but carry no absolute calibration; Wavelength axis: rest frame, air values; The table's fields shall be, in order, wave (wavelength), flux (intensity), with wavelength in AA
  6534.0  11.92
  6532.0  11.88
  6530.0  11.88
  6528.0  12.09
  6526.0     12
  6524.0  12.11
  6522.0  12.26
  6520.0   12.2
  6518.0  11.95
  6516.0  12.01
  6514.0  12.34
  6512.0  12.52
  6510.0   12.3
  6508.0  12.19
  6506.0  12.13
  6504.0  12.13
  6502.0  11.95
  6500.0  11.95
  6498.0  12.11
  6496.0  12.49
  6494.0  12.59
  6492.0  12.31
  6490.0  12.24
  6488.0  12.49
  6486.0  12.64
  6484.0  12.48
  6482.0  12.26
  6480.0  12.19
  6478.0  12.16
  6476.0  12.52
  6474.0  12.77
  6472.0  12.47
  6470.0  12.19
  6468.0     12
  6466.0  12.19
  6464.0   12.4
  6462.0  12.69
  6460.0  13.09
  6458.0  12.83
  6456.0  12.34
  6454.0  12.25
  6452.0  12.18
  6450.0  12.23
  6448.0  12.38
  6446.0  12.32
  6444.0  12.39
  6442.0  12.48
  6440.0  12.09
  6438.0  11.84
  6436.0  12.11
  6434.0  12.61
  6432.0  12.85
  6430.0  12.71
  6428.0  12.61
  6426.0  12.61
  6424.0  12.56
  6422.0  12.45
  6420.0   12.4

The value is 12.1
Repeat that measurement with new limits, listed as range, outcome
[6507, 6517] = 12.3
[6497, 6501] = 12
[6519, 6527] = 12.1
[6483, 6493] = 12.4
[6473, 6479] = 12.5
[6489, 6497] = 12.4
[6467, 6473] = 12.2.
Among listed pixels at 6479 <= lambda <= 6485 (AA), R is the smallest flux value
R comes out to 12.19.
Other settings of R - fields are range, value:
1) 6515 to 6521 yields 11.95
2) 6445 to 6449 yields 12.32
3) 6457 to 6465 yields 12.4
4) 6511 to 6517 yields 12.01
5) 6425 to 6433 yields 12.61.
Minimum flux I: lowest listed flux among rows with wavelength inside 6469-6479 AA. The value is 12.16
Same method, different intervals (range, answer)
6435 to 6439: 11.84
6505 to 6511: 12.13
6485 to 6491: 12.24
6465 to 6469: 12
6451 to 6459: 12.18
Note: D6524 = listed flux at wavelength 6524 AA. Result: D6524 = 12.11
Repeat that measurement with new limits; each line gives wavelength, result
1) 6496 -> 12.49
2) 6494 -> 12.59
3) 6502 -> 11.95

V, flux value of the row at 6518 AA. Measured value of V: 11.95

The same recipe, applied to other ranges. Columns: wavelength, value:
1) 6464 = 12.4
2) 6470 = 12.19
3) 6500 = 11.95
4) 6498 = 12.11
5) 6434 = 12.61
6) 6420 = 12.4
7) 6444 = 12.39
